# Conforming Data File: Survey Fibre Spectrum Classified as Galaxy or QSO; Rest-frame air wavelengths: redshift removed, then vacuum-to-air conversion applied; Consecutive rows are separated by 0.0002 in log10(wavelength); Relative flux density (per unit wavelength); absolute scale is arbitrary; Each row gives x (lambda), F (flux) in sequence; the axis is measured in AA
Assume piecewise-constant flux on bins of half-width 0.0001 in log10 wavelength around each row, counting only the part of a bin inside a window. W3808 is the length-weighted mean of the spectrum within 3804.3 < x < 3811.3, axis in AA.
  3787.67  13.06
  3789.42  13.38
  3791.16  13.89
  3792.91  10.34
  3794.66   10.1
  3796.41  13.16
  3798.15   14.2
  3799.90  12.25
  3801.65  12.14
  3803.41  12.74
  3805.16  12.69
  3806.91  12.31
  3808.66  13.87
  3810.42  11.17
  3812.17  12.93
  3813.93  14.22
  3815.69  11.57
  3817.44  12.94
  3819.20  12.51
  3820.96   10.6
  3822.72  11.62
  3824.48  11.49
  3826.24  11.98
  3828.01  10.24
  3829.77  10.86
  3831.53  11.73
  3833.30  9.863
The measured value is 12.5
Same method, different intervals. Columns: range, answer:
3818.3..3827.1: 11.6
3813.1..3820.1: 12.8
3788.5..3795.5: 11.9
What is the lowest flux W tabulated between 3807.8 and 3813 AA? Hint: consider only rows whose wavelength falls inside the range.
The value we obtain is 11.17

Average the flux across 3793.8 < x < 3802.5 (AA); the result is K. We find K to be 12.4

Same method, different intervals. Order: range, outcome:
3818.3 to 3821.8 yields 11.6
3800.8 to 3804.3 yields 12.4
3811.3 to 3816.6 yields 12.9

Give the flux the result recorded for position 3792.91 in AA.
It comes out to 10.34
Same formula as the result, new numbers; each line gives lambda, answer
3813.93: 14.22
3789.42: 13.38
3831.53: 11.73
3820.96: 10.6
